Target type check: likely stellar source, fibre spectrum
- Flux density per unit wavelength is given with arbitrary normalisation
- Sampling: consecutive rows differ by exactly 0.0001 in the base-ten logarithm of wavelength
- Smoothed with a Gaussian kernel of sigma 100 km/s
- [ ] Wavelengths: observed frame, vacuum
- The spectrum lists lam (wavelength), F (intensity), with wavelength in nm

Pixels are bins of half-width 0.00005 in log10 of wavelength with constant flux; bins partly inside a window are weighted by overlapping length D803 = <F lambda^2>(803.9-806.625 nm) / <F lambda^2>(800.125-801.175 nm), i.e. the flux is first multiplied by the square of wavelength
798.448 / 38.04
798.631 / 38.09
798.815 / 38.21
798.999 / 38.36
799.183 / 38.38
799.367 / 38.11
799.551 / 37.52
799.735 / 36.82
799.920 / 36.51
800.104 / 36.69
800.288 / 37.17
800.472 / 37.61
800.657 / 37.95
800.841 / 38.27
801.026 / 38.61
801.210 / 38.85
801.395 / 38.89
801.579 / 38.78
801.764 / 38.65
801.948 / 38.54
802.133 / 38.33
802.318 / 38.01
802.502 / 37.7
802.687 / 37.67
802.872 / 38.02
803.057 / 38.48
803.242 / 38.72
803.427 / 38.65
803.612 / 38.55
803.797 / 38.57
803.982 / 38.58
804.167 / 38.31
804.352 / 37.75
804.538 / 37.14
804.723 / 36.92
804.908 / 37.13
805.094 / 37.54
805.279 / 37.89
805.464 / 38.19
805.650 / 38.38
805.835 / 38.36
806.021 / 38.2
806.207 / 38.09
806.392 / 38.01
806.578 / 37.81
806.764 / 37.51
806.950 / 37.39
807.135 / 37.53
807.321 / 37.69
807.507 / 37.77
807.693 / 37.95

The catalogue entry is 1.01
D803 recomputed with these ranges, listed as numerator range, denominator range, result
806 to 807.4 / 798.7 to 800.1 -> 1.02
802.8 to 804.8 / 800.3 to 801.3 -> 1.01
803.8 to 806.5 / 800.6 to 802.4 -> 0.99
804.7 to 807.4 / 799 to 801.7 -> 1.01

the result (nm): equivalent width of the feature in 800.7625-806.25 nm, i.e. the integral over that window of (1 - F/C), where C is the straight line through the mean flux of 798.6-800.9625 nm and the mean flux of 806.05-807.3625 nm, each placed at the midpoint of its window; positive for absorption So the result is -0.07 nm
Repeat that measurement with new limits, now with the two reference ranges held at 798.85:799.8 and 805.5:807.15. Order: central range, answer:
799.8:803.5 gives -0.018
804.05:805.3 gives 0.013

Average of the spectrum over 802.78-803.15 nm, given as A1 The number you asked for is 38.2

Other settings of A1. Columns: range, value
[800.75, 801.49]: 38.7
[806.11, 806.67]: 38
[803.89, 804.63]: 37.9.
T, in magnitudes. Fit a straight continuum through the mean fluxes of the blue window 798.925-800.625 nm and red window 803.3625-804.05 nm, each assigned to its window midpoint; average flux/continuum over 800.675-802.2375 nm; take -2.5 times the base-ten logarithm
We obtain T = -0.018 mag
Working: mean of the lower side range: 37.5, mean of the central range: 38.6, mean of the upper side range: 38.6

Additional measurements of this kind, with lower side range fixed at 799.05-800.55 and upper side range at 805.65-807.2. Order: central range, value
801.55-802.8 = -0.02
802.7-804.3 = -0.02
